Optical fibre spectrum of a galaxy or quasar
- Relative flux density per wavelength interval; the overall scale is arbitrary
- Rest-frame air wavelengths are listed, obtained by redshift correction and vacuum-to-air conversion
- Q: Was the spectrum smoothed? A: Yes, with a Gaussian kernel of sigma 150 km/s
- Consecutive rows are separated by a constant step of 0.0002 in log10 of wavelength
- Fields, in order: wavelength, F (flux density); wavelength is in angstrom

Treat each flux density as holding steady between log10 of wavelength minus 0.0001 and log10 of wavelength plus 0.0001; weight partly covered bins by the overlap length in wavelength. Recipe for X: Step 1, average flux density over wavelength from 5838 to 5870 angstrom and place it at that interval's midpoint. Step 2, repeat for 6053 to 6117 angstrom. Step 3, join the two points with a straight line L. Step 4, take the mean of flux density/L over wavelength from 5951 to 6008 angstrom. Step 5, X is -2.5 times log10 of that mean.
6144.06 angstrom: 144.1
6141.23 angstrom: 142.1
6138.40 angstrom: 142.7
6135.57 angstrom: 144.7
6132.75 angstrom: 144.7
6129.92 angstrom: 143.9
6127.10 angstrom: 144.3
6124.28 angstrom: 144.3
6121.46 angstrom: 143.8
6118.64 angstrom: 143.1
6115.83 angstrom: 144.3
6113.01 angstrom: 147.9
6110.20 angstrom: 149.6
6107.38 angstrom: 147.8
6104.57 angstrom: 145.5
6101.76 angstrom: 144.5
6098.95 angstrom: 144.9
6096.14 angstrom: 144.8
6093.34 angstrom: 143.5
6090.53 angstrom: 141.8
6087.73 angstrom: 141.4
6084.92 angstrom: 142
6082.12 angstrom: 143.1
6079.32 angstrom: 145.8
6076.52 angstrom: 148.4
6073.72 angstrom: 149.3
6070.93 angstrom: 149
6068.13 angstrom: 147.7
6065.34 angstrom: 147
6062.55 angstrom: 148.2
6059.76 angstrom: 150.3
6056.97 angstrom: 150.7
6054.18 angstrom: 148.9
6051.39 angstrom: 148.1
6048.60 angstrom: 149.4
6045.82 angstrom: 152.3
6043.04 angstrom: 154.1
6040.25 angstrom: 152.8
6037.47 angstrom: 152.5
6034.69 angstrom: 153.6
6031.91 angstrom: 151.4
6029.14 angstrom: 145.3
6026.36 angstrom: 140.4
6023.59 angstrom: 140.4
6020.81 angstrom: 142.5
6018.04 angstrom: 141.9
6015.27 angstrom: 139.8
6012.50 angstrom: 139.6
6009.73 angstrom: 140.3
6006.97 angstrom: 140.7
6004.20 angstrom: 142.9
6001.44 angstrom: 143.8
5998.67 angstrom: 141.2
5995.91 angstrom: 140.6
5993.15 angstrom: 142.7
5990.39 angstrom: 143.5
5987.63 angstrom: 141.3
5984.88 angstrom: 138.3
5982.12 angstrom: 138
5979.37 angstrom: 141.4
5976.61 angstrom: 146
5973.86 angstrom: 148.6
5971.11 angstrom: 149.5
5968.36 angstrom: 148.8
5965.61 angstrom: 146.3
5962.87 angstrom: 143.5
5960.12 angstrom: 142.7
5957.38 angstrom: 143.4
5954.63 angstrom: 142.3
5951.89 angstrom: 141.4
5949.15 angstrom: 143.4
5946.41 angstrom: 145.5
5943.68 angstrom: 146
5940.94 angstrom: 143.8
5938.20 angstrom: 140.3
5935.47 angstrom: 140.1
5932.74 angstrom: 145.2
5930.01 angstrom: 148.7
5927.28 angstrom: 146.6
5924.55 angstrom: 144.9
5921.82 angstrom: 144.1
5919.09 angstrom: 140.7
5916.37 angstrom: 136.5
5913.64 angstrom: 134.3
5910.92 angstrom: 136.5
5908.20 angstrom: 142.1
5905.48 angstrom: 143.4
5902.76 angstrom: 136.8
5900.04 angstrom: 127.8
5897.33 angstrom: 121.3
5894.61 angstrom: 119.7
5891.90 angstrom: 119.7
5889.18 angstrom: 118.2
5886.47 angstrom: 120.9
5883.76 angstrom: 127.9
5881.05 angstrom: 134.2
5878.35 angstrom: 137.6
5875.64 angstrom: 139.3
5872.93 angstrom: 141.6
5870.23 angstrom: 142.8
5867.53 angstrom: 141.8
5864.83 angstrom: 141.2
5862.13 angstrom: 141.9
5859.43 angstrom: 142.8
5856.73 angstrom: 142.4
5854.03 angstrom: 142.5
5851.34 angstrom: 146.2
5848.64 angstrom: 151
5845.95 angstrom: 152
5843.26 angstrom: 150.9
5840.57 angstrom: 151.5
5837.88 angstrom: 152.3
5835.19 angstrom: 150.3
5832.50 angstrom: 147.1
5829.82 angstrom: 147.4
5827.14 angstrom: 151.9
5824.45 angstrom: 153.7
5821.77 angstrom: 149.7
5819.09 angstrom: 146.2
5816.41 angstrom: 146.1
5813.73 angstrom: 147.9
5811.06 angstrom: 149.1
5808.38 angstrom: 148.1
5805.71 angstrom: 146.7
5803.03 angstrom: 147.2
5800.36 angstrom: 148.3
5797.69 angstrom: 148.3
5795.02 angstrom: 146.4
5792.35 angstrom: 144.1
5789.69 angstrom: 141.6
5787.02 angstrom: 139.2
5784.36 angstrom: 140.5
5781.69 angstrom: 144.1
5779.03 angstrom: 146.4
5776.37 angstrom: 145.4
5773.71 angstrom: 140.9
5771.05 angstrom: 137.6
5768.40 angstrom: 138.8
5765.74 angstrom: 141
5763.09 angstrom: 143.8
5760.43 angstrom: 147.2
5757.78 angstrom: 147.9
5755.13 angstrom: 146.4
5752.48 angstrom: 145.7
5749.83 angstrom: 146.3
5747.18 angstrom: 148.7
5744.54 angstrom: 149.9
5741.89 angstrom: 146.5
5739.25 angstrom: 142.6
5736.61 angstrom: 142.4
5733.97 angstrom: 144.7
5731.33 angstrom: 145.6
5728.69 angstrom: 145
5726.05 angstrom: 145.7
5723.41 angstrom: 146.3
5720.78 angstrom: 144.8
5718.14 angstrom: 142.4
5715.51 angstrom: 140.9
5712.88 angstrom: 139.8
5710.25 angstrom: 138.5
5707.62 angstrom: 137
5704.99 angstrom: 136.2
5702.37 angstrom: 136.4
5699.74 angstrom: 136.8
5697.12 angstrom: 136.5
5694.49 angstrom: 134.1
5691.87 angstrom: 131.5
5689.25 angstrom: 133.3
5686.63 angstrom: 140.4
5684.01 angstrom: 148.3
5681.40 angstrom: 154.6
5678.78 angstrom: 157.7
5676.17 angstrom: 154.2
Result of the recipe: 0.02 mag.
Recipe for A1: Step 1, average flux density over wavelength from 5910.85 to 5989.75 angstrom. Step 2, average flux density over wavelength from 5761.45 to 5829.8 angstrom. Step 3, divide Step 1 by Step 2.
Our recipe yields 0.98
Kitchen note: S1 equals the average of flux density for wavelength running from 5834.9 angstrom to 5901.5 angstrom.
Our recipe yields 138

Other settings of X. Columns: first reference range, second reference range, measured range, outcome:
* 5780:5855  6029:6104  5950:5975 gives 0.019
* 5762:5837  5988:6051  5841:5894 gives 0.053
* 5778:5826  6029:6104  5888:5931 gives 0.092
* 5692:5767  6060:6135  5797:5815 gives -0.035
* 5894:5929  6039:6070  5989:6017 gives 0.028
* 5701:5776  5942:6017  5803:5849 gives -0.047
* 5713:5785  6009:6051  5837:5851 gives -0.044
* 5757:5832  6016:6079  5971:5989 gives 0.035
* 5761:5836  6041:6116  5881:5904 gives 0.173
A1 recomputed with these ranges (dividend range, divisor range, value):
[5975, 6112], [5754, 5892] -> 1.01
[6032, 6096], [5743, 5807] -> 1.02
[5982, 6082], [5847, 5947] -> 1.05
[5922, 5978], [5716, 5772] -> 1.00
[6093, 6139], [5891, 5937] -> 1.06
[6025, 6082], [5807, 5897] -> 1.05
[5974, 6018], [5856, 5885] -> 1.02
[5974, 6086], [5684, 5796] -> 1.02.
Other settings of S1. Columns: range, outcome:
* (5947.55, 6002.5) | 143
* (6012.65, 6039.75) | 145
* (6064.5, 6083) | 147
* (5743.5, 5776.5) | 145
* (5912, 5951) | 143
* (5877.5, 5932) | 134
